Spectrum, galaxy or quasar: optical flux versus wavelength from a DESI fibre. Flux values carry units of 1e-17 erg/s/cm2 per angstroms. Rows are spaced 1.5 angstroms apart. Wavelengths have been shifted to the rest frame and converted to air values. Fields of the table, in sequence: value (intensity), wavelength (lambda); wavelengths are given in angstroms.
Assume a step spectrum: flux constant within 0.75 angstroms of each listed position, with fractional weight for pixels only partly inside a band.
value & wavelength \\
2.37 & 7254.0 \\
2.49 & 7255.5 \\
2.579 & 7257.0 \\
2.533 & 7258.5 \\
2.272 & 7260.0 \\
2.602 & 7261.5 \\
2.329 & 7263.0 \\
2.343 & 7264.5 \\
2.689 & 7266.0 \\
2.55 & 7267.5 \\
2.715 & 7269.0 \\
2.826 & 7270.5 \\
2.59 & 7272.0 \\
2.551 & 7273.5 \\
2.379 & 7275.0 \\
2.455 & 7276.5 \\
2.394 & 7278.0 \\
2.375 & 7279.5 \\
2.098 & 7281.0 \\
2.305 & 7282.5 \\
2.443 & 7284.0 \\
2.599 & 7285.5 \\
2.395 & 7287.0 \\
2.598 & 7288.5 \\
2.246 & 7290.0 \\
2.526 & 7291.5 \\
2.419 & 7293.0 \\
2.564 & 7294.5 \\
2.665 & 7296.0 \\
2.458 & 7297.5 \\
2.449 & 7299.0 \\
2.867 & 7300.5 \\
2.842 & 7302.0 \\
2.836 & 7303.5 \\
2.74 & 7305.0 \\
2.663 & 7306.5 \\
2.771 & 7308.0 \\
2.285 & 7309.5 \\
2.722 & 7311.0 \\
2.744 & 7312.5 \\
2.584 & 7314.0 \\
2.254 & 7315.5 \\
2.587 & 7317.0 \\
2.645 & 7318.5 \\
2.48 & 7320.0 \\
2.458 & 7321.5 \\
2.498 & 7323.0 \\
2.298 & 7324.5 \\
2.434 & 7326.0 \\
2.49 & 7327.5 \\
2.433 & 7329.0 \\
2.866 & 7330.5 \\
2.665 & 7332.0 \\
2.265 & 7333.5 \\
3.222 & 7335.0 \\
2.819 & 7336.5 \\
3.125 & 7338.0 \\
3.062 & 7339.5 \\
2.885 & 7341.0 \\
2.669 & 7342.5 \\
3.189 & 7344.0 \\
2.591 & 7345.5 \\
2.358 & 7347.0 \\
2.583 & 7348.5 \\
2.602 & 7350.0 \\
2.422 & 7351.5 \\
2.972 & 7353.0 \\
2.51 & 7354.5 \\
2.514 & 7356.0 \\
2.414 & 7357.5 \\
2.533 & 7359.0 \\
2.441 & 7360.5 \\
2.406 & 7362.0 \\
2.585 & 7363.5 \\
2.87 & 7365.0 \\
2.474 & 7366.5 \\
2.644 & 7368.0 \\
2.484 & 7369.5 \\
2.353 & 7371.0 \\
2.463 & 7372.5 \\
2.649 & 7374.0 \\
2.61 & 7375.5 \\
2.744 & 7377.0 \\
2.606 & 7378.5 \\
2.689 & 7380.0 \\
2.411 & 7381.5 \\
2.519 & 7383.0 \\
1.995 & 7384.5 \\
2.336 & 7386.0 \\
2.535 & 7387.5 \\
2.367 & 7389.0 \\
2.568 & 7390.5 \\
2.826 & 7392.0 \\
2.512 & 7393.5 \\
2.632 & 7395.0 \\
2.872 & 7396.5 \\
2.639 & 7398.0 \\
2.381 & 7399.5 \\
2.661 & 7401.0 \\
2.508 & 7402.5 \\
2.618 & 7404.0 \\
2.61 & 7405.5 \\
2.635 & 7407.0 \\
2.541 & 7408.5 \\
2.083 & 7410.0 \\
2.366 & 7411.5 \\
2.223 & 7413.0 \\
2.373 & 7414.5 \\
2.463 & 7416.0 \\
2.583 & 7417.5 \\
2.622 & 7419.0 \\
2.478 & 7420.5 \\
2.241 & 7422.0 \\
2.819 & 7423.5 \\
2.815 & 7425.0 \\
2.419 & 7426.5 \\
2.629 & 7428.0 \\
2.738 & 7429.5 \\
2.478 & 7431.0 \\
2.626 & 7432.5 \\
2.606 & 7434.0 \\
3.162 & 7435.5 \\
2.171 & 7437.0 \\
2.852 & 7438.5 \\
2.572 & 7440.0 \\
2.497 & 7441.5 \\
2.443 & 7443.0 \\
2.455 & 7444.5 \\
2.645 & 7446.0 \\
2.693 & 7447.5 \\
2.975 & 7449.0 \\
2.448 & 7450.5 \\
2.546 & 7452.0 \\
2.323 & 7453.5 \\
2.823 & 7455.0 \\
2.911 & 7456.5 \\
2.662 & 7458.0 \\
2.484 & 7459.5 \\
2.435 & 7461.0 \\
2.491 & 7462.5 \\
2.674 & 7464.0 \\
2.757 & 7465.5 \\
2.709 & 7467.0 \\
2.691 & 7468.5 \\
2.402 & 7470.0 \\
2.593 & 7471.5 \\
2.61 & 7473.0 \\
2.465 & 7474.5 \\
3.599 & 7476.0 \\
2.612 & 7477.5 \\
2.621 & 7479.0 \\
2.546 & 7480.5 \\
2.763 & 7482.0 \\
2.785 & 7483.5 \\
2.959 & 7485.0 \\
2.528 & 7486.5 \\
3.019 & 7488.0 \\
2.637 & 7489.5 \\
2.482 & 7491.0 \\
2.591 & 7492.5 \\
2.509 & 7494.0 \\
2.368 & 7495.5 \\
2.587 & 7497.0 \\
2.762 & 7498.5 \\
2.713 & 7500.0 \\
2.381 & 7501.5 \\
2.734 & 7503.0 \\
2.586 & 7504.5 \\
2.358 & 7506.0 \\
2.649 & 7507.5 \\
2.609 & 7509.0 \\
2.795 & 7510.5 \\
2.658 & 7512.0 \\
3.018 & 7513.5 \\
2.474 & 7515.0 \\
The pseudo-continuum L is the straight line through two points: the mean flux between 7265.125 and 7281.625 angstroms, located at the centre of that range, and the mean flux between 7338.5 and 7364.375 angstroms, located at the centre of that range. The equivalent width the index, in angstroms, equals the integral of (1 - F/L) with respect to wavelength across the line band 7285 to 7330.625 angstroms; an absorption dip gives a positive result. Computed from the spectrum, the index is 0.2 angstroms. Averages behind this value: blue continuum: 2.51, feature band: 2.56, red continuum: 2.64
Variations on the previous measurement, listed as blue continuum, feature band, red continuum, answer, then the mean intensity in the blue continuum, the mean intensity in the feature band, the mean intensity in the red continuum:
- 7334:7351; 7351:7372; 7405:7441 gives 1.57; 2.81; 2.54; 2.55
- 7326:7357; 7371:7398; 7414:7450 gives 1.09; 2.7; 2.55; 2.6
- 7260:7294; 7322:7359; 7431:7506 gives -1.93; 2.47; 2.66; 2.64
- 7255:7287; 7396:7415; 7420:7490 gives 0.76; 2.48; 2.5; 2.65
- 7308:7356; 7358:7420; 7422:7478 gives 2.71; 2.64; 2.52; 2.64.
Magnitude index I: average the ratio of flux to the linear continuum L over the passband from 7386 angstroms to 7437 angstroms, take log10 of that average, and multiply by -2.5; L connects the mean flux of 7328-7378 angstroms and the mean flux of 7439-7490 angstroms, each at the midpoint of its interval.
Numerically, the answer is 0.041 mag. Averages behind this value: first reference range 2.65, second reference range 2.66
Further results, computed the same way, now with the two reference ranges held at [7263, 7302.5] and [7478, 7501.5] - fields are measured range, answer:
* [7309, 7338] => -0.02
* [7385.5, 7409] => 0.00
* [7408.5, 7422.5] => 0.09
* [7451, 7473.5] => 0.01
